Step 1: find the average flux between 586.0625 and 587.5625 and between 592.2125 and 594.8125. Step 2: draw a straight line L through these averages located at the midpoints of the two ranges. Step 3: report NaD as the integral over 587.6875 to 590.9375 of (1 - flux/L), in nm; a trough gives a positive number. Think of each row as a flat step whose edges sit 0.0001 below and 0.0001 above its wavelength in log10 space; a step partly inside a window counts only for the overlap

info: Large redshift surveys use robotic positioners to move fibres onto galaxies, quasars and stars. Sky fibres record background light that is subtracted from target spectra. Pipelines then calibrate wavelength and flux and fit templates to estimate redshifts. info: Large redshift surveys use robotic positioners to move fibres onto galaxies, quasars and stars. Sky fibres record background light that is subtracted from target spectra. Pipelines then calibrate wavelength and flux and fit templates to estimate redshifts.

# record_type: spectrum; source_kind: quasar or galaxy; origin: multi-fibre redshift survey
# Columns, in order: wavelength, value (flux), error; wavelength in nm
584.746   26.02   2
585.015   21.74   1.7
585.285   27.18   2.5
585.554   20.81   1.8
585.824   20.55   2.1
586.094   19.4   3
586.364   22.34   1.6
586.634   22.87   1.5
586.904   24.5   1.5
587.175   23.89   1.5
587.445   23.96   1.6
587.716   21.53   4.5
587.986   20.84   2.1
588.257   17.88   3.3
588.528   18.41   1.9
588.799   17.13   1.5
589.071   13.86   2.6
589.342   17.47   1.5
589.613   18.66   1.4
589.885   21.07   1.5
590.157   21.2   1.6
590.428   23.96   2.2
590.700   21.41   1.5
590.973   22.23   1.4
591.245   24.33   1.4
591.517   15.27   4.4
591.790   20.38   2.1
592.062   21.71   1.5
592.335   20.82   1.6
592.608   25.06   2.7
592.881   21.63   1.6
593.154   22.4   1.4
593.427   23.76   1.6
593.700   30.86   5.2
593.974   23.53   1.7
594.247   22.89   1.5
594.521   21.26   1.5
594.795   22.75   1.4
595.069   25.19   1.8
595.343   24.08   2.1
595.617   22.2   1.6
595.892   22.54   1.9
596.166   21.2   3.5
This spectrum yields 0.53 nm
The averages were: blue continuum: 23.1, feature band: 19.5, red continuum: 23.5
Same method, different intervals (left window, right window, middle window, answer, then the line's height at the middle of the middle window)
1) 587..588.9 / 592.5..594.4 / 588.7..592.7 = 0.395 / 22.5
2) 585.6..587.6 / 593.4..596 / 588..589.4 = 0.340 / 22.8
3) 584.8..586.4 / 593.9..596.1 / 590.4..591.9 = 0.104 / 22.7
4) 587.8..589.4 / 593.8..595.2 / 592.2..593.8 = -0.147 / 21.9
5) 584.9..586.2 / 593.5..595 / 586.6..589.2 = 0.249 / 22.6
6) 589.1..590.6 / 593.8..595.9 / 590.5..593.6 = -0.064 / 21.4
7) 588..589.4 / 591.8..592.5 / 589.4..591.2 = -0.213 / 19.1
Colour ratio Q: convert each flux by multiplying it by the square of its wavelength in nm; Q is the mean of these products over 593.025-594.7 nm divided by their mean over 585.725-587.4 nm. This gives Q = 1.10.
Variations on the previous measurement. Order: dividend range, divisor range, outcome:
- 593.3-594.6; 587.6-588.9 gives 1.31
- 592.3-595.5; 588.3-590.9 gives 1.25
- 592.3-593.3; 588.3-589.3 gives 1.38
